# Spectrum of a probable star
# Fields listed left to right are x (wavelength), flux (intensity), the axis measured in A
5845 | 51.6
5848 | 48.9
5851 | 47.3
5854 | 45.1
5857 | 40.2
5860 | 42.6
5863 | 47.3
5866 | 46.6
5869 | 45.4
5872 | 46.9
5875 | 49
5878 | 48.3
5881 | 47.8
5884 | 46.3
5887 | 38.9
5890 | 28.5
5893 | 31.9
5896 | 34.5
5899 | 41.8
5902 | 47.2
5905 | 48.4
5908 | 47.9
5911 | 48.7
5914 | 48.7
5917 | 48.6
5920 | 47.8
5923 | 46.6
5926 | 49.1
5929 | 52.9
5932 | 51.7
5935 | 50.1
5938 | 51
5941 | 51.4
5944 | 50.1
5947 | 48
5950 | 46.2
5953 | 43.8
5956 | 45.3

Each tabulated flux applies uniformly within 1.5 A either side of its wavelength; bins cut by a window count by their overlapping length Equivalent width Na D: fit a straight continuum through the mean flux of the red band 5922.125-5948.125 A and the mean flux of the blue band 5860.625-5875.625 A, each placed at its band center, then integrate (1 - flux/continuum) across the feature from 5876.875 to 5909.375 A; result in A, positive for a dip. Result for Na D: 4.2 A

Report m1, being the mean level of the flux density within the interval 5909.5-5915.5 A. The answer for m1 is 48.7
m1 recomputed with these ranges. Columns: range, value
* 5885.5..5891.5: 33.7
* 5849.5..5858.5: 44.2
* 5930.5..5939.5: 50.9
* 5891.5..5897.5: 33.2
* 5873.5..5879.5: 48.6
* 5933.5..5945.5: 50.6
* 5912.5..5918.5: 48.7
